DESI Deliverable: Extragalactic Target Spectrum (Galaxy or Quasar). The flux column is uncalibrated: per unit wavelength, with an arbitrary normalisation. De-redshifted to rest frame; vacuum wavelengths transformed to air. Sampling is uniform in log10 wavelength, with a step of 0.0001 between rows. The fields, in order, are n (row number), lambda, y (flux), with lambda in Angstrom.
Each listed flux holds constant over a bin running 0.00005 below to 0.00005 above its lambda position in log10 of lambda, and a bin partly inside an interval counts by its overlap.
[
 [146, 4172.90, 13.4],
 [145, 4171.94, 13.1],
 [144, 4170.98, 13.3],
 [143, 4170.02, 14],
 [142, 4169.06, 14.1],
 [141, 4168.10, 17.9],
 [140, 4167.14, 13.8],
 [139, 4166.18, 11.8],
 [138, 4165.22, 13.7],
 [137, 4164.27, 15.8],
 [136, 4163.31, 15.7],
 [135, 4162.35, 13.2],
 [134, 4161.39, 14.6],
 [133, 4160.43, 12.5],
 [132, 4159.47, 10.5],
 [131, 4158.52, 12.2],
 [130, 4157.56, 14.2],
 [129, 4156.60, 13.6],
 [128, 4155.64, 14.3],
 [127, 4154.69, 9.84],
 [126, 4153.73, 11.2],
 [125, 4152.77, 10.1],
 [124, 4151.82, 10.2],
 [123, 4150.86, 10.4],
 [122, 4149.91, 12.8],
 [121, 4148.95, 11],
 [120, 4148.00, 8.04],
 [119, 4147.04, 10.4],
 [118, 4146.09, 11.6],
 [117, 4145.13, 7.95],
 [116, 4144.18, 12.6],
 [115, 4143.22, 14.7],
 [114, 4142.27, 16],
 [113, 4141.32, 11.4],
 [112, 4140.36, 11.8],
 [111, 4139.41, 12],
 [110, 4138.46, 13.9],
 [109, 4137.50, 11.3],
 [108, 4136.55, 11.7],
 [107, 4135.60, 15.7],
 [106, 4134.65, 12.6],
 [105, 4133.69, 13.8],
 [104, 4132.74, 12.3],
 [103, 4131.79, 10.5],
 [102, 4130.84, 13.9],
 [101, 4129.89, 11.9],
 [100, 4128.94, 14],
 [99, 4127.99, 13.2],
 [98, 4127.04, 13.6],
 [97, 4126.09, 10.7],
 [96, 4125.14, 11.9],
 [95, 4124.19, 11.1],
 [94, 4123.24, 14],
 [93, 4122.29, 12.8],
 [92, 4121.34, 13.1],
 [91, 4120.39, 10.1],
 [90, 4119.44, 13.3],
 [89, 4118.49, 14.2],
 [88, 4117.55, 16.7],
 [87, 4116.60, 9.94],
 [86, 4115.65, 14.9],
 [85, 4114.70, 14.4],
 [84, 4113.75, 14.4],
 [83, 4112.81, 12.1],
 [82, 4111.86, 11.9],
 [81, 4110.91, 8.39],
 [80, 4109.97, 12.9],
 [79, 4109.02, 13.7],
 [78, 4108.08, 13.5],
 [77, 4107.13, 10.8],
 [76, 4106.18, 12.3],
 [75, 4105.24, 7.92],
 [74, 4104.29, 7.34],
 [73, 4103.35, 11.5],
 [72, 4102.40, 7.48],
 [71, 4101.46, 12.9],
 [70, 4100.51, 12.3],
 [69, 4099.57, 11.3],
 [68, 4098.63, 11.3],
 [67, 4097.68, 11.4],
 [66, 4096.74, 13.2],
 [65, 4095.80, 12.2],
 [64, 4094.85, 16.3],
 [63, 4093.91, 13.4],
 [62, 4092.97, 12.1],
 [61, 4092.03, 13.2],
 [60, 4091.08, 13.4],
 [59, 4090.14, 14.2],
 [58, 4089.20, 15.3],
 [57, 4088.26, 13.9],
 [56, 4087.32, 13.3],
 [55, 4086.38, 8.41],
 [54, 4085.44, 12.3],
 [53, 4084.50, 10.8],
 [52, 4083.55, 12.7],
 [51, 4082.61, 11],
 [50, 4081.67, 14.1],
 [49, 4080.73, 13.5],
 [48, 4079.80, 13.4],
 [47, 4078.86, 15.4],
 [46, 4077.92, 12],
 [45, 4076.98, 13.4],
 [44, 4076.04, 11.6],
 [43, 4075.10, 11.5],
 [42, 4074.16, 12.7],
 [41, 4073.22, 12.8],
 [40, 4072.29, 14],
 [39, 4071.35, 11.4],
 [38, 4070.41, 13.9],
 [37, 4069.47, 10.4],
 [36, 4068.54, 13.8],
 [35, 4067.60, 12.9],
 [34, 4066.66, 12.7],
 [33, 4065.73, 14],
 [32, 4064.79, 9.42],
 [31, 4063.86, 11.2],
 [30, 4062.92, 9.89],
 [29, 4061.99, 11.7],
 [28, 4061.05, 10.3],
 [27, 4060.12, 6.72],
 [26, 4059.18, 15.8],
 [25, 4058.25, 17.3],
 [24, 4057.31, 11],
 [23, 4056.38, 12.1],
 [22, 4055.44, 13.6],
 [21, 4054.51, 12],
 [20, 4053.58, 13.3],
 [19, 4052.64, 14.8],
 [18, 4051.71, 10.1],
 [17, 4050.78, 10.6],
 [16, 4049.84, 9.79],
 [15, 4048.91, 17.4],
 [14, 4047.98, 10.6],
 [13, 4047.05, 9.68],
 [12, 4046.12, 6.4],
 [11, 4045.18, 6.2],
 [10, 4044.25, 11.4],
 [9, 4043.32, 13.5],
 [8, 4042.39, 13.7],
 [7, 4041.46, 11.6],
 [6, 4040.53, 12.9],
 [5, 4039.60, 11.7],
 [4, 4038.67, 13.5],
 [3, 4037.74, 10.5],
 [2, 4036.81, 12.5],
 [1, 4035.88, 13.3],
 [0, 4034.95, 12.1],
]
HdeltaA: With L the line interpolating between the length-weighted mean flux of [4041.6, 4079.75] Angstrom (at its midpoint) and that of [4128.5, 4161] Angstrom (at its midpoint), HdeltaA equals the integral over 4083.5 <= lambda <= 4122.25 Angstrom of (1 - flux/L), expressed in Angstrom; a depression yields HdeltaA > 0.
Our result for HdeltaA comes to -0.8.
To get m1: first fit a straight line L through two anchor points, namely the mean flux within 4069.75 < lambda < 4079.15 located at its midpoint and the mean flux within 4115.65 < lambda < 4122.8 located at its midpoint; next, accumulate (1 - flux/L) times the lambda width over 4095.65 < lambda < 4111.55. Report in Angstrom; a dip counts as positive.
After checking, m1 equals 2.1 Angstrom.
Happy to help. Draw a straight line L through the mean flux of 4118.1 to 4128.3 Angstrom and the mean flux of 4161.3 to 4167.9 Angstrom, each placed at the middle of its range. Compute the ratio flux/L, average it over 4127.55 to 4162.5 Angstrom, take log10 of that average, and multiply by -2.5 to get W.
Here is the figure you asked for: 0.101 mag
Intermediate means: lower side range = 12.5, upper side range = 14.2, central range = 12.2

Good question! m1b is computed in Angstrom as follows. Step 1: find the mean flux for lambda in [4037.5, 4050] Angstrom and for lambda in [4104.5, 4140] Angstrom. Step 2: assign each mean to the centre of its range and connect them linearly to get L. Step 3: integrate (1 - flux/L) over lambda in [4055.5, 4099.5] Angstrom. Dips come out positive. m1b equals -2.4 Angstrom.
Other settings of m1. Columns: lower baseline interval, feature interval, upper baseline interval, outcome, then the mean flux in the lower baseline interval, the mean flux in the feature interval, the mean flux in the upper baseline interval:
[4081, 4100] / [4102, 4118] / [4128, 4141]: 1.2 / 12.7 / 11.8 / 12.7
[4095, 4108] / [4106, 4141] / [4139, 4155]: -4.6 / 11.1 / 12.7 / 11.3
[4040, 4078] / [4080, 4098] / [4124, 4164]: -1.2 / 12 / 12.9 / 12.3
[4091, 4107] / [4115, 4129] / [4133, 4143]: -0.5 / 11.7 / 12.9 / 13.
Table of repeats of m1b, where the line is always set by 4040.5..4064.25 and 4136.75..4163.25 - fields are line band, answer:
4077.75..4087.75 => -0.6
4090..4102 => -1.0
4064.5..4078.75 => -1.0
